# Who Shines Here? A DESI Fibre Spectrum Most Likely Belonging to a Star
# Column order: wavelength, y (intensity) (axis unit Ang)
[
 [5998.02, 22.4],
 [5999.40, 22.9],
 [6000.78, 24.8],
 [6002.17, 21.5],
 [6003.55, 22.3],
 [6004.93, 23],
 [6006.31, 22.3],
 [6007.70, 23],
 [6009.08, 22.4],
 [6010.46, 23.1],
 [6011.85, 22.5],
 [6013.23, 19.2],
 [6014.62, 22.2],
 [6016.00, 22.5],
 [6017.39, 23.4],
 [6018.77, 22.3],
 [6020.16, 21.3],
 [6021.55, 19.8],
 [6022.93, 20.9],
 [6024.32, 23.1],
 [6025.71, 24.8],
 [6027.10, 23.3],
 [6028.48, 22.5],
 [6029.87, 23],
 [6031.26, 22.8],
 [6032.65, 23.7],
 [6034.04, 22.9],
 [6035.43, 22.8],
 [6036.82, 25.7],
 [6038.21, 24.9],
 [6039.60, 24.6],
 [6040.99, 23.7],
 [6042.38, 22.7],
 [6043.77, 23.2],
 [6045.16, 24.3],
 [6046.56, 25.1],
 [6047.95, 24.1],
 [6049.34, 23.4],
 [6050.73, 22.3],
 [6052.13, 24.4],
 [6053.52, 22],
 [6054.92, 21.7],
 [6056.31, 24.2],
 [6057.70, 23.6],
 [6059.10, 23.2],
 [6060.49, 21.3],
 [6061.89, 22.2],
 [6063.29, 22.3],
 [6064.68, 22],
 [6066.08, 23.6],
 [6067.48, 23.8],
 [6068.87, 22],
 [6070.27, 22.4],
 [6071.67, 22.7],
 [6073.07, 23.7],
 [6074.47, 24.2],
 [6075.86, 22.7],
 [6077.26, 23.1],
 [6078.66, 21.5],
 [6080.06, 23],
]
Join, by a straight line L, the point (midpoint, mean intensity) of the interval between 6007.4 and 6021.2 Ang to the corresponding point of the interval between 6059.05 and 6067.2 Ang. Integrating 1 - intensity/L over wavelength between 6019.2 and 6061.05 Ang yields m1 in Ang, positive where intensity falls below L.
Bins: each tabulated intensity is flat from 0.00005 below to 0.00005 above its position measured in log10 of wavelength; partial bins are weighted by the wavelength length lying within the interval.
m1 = -1.69 Ang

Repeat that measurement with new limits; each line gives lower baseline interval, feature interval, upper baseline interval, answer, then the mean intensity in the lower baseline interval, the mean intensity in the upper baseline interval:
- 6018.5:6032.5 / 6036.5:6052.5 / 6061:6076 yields -1.0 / 22.4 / 22.9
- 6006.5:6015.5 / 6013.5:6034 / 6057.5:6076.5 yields -0.2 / 22.1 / 22.8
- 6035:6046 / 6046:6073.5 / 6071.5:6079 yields 0.6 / 24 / 23.1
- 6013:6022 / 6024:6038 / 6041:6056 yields -0.7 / 21.7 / 23.4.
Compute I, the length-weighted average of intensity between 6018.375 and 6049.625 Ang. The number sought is 23.3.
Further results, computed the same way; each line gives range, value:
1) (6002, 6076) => 22.9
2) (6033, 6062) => 23.5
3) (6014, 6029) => 22.4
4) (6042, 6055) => 23.4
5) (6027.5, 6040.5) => 23.7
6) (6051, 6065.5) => 22.7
